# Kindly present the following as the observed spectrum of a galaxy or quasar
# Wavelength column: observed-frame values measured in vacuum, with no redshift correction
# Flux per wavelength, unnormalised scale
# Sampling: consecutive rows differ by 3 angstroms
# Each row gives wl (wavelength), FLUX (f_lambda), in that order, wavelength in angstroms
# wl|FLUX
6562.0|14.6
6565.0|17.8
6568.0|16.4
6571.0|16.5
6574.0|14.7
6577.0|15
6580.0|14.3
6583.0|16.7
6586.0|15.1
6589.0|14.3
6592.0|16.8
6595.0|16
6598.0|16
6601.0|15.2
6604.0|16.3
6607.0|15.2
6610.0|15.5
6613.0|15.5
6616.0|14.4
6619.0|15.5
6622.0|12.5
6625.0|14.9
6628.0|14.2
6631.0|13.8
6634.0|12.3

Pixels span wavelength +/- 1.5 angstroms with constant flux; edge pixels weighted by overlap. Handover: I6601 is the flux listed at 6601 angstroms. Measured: 15.2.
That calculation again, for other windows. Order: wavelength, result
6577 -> 15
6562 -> 14.6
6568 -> 16.4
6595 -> 16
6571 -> 16.5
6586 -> 15.1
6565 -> 17.8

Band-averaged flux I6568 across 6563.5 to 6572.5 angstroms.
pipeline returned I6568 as 16.9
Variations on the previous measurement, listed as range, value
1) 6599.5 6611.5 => 15.5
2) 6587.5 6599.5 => 15.8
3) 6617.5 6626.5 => 14.3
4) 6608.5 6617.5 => 15.1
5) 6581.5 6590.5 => 15.4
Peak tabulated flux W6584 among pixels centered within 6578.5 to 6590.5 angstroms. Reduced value 16.7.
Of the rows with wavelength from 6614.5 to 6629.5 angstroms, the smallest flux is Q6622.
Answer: 12.5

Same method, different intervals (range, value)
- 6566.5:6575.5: 14.7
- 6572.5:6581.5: 14.3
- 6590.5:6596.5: 16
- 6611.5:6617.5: 14.4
